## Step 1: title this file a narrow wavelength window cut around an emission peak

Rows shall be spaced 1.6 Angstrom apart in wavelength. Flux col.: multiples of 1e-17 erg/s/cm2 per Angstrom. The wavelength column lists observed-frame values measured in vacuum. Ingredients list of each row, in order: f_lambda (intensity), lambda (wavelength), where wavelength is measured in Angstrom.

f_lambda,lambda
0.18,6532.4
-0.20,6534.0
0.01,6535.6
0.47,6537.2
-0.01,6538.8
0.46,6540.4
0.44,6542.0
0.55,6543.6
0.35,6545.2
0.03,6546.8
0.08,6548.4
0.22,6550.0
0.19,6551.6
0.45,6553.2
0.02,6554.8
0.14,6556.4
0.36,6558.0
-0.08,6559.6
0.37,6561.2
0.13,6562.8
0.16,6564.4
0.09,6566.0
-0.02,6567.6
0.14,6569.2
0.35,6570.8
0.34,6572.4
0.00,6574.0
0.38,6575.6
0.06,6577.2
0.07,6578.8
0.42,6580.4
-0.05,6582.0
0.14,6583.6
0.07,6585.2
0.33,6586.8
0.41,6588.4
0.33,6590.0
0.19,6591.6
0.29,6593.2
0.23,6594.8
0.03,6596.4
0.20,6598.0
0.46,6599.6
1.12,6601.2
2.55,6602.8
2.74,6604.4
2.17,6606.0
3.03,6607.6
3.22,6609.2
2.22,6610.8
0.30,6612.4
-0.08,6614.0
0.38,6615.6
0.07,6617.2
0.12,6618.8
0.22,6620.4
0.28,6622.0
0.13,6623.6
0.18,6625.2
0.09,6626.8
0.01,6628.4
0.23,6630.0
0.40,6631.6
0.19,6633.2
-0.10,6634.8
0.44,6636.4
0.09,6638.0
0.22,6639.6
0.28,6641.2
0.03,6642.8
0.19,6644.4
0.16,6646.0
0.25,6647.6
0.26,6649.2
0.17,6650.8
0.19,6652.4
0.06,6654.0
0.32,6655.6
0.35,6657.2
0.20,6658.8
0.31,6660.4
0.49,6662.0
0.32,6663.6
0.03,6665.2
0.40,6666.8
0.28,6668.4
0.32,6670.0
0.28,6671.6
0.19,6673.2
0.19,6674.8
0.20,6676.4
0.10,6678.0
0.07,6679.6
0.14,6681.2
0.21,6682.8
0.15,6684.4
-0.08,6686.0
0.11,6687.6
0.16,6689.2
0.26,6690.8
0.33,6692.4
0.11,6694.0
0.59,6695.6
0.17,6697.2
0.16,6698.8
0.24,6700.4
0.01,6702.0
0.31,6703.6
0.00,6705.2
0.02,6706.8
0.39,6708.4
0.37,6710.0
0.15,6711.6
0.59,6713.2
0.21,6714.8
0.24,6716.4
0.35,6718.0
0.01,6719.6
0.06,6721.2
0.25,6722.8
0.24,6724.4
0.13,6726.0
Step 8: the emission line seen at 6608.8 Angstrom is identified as [O II] 3727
